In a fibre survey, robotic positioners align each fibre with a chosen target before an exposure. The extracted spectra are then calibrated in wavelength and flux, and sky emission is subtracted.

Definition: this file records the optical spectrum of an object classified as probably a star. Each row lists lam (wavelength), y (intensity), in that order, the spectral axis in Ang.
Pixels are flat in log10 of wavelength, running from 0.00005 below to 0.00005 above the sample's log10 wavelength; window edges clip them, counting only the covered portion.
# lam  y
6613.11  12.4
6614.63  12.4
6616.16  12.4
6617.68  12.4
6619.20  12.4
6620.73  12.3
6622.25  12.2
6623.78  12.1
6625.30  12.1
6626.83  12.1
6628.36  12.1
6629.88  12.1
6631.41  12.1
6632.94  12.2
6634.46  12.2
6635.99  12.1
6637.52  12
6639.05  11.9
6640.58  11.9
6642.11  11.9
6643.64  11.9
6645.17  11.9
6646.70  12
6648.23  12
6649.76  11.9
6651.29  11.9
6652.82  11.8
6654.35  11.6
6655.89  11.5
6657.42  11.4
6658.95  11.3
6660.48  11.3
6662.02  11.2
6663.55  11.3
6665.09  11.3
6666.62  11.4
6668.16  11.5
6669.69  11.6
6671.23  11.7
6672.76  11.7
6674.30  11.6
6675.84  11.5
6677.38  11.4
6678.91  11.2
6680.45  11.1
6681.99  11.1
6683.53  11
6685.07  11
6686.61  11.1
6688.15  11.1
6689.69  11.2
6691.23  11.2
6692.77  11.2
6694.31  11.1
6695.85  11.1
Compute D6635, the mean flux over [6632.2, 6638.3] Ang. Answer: 12.1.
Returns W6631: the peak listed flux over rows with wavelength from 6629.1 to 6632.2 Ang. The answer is 12.1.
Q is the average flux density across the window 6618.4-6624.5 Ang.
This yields 12.2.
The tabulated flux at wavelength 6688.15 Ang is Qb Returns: 11.1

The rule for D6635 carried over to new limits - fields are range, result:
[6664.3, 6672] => 11.5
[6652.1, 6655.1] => 11.7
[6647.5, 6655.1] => 11.8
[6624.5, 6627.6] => 12.1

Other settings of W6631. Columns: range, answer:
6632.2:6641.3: 12.2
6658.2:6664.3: 11.3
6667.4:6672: 11.7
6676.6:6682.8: 11.4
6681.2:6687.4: 11.1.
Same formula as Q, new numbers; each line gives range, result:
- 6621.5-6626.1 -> 12.1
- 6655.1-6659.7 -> 11.4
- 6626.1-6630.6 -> 12.1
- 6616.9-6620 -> 12.4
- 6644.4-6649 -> 12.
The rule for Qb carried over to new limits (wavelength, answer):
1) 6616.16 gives 12.4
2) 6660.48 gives 11.3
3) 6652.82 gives 11.8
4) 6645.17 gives 11.9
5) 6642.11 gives 11.9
